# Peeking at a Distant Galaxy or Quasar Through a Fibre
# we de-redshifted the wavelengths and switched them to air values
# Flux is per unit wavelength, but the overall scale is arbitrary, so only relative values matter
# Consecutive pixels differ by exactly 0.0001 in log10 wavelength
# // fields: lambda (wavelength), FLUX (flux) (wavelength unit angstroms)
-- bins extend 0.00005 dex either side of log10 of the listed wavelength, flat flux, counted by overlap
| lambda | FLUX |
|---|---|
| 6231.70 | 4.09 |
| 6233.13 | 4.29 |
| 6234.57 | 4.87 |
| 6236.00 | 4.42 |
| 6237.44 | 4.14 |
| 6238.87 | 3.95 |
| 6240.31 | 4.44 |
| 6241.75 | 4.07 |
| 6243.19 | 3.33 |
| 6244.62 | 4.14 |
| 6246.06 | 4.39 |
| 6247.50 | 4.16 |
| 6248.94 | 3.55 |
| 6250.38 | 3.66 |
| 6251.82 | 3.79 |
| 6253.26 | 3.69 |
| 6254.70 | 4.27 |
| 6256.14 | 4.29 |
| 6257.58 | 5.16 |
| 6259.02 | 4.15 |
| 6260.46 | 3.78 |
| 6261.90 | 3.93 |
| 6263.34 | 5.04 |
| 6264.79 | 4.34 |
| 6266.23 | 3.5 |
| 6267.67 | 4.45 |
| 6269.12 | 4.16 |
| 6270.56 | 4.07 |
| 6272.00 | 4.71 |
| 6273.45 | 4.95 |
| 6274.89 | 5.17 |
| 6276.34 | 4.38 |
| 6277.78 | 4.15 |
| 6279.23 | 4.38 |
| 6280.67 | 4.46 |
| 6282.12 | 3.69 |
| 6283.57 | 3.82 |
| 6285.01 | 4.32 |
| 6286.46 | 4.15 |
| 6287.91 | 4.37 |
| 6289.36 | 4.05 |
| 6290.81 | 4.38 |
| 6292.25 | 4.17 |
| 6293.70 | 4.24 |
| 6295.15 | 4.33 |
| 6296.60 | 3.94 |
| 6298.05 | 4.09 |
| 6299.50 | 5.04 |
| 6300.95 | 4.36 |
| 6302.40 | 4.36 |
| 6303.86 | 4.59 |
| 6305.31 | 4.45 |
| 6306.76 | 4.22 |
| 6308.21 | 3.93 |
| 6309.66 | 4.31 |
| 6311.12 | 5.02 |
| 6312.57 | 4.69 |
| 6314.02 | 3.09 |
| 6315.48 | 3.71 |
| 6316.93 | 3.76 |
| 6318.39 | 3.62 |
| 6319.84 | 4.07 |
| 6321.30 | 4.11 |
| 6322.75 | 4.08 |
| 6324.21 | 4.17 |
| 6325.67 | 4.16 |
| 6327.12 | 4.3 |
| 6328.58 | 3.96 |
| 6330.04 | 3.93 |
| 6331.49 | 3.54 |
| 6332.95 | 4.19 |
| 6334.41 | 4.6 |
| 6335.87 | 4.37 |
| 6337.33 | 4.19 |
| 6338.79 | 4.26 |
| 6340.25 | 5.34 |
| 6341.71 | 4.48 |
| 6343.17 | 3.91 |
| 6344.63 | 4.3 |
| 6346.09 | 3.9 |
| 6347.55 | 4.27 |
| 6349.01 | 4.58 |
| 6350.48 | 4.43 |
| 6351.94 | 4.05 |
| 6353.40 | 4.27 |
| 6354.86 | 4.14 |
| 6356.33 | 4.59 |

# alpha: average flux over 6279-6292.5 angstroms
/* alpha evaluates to 4.17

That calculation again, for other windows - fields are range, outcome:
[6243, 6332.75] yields 4.18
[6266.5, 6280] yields 4.46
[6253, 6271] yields 4.23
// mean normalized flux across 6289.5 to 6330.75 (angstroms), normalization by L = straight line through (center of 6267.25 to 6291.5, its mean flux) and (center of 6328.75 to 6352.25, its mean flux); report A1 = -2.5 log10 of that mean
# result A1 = 0.031 mag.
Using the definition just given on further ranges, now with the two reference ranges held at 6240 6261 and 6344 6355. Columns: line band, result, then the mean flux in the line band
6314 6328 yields 0.065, 3.95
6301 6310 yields -0.039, 4.31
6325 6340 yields 0.007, 4.19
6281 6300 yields -0.016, 4.19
